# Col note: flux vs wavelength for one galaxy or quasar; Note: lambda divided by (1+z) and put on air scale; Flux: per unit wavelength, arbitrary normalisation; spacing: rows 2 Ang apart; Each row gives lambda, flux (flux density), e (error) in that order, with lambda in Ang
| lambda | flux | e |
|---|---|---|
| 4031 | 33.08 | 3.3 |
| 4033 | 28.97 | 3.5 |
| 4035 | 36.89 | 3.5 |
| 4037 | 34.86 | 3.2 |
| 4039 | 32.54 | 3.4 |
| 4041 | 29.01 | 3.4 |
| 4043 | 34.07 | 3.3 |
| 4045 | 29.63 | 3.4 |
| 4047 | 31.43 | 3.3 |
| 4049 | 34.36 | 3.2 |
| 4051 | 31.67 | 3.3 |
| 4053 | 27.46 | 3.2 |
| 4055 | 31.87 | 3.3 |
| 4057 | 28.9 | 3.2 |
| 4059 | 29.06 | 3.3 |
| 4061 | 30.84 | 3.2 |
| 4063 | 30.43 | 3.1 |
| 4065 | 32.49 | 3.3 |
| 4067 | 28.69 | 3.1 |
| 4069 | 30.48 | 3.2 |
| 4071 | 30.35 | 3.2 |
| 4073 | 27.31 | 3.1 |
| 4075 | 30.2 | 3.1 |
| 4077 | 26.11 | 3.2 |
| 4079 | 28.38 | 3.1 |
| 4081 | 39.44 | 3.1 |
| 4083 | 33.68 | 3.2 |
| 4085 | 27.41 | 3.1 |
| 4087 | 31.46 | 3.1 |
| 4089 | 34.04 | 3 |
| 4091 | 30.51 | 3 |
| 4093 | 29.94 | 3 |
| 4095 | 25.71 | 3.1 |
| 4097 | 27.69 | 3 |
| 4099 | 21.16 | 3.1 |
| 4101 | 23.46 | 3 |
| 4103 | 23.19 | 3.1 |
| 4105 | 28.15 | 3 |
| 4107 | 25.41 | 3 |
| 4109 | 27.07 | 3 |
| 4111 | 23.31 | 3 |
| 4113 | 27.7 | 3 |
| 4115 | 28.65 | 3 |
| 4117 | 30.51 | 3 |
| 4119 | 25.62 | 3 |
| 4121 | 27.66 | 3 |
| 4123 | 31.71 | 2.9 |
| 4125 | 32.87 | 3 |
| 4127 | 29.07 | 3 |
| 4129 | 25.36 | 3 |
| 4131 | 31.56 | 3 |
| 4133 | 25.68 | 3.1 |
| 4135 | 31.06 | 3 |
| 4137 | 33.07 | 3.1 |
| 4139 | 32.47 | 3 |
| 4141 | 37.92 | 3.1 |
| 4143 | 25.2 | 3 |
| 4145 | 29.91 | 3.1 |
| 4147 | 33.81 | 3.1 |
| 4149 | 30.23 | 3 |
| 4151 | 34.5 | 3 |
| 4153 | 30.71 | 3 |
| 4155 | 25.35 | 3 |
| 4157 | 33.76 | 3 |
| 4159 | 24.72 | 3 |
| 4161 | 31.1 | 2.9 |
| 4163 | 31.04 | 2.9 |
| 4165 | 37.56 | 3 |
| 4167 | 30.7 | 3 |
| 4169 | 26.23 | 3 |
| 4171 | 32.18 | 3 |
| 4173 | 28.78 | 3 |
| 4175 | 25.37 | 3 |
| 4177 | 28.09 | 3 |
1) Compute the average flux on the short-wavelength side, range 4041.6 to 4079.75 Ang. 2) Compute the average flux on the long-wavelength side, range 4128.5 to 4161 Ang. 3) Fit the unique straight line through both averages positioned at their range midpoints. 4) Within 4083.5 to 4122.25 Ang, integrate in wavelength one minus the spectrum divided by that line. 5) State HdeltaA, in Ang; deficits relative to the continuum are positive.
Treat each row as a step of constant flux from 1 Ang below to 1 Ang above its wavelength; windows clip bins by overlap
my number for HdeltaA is 3.7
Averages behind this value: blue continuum 30.2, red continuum 30.4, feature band 27.4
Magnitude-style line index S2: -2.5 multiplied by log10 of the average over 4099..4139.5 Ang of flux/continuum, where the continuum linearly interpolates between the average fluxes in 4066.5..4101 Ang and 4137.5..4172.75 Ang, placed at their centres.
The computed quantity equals 0.08 mag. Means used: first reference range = 29.4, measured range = 28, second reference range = 31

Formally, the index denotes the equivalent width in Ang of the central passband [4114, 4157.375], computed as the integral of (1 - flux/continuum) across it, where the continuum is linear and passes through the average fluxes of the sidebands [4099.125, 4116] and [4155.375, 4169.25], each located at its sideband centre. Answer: -3.1 Ang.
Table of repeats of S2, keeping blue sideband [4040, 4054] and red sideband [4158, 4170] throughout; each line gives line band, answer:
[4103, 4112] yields 0.19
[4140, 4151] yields -0.05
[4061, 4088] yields 0.01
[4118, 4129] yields 0.05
